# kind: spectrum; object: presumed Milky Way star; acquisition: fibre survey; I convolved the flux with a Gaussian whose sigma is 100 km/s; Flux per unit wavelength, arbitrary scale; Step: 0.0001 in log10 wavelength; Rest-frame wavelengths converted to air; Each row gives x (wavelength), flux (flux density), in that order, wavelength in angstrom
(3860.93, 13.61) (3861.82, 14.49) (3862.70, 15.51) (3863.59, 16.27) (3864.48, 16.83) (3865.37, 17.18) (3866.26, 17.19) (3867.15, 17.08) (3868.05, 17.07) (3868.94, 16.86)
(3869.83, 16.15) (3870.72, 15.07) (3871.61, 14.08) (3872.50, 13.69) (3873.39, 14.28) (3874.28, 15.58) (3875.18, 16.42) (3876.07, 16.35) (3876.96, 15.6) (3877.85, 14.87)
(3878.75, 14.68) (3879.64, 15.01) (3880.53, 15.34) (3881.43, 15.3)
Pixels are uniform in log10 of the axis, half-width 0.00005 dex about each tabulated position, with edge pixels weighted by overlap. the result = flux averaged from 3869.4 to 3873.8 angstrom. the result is 14.7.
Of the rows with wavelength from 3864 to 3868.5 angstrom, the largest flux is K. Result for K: 17.19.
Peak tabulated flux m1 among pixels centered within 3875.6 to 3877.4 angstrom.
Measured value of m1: 16.35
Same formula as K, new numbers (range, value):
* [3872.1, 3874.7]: 15.58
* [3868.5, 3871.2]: 16.86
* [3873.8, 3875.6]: 16.42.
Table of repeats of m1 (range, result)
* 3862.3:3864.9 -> 16.83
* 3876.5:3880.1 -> 15.6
